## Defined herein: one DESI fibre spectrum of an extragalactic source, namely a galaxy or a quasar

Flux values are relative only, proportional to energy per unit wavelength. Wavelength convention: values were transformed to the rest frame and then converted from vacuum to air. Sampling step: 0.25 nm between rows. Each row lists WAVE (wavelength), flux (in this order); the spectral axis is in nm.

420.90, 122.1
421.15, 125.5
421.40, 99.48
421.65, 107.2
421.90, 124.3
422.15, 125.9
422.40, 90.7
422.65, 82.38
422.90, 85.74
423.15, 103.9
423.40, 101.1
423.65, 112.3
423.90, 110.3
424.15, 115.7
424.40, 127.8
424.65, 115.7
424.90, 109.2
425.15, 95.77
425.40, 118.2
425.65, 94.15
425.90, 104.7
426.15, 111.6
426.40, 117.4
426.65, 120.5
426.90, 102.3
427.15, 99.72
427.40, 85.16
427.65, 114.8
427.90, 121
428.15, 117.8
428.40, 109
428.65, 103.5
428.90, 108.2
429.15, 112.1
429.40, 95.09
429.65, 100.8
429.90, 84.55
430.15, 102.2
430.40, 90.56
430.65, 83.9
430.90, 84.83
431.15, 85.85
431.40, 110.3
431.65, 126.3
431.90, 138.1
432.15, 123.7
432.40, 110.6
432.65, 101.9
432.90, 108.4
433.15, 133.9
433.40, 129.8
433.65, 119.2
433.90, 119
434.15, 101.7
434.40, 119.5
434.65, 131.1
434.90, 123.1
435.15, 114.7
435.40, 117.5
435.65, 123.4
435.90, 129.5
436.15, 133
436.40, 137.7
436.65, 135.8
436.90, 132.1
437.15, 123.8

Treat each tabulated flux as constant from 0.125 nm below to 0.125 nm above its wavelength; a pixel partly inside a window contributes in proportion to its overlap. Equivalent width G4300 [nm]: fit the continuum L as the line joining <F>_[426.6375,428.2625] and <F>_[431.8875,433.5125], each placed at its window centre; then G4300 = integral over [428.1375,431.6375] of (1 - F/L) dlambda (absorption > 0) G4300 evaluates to 0.42 nm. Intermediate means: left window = 108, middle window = 99.5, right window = 120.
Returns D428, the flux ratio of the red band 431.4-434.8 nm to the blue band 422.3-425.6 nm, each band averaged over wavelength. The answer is 1.14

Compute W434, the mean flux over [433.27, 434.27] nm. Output 118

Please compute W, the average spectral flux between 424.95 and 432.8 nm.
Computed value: 106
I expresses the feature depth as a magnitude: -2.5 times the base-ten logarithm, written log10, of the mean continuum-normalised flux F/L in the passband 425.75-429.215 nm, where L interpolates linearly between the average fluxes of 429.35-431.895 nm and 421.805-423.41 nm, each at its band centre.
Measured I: -0.10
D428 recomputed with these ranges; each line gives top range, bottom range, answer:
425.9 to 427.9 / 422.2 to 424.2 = 1.07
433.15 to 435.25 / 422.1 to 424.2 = 1.18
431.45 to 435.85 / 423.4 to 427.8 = 1.10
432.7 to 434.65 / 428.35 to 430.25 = 1.17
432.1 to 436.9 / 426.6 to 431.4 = 1.21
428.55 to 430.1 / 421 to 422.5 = 0.89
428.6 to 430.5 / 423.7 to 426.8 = 0.89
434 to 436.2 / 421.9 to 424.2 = 1.17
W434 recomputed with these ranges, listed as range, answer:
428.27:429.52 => 106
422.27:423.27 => 90.8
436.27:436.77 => 137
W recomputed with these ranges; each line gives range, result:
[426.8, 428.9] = 107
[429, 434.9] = 110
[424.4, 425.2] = 111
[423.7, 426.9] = 111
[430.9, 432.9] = 112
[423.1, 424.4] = 111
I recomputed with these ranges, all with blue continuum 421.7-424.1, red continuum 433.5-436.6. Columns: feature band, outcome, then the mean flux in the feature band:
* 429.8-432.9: 0.13 mag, 104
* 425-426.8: 0.00 mag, 109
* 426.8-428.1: 0.06 mag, 105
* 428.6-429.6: 0.09 mag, 105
